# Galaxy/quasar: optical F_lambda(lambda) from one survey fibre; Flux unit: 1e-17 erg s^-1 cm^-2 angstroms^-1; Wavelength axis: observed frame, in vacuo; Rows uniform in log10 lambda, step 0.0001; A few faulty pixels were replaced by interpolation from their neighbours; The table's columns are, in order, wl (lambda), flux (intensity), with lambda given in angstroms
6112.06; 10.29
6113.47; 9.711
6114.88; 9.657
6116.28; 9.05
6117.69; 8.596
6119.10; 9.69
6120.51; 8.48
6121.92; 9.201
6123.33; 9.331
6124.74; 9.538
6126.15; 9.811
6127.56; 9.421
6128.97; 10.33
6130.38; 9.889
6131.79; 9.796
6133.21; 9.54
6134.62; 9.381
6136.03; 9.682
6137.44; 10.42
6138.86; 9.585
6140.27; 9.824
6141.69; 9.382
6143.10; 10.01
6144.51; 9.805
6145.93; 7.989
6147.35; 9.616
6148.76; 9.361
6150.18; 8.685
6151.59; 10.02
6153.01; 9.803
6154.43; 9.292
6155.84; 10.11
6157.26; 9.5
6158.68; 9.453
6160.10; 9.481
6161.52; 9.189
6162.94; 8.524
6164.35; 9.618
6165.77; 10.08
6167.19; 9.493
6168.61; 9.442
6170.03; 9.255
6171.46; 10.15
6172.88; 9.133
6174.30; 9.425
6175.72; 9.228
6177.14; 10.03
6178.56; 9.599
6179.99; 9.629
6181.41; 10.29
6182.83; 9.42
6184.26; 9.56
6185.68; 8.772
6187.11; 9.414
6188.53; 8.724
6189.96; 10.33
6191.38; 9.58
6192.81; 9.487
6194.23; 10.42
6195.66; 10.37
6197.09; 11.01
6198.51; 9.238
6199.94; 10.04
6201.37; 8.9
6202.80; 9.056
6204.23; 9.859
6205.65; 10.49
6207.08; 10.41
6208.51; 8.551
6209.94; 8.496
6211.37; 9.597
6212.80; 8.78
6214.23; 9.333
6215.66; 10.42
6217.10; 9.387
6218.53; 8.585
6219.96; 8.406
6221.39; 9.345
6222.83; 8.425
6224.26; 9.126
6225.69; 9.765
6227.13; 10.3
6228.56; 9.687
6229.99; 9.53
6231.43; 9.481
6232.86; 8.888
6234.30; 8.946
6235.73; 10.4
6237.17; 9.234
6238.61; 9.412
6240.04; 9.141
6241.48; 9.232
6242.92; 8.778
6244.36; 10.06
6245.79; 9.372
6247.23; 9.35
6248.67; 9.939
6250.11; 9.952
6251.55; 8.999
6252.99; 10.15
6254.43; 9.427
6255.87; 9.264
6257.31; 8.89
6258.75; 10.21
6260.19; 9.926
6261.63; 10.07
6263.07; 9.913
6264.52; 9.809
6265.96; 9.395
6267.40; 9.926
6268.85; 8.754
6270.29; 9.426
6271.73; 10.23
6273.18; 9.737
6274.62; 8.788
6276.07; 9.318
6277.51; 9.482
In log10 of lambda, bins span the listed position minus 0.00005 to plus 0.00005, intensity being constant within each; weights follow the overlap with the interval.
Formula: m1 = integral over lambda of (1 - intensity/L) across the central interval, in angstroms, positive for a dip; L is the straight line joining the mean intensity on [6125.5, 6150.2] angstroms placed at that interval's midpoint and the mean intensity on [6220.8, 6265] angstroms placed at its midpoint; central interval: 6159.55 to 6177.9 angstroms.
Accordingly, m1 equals 0.2 angstroms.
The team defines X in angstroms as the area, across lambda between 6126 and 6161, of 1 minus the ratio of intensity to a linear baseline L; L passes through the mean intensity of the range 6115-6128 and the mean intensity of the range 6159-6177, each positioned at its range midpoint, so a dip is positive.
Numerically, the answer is -1.0 angstroms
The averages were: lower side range 9.25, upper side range 9.44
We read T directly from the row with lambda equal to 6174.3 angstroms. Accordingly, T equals 9.425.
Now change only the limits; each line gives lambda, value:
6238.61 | 9.412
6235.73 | 10.4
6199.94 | 10.04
